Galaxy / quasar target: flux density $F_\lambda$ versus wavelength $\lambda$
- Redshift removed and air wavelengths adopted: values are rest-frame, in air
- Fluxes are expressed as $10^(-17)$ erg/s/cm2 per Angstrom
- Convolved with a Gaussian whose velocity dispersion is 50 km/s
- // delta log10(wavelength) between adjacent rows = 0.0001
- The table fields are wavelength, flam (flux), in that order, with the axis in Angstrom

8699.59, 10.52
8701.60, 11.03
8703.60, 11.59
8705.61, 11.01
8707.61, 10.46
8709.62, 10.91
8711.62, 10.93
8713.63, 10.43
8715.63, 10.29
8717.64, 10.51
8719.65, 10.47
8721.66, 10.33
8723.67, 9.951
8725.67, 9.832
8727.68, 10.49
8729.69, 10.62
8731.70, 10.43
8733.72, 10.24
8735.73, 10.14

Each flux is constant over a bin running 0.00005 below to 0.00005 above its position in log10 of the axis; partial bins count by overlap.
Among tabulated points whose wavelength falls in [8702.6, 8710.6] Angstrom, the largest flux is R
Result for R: 11.59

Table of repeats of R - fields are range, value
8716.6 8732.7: 10.62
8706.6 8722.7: 10.93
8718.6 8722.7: 10.47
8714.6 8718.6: 10.51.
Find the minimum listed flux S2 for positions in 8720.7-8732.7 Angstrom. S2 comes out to 9.832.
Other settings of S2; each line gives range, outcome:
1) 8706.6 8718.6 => 10.29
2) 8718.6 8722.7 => 10.33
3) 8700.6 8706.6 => 11.01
